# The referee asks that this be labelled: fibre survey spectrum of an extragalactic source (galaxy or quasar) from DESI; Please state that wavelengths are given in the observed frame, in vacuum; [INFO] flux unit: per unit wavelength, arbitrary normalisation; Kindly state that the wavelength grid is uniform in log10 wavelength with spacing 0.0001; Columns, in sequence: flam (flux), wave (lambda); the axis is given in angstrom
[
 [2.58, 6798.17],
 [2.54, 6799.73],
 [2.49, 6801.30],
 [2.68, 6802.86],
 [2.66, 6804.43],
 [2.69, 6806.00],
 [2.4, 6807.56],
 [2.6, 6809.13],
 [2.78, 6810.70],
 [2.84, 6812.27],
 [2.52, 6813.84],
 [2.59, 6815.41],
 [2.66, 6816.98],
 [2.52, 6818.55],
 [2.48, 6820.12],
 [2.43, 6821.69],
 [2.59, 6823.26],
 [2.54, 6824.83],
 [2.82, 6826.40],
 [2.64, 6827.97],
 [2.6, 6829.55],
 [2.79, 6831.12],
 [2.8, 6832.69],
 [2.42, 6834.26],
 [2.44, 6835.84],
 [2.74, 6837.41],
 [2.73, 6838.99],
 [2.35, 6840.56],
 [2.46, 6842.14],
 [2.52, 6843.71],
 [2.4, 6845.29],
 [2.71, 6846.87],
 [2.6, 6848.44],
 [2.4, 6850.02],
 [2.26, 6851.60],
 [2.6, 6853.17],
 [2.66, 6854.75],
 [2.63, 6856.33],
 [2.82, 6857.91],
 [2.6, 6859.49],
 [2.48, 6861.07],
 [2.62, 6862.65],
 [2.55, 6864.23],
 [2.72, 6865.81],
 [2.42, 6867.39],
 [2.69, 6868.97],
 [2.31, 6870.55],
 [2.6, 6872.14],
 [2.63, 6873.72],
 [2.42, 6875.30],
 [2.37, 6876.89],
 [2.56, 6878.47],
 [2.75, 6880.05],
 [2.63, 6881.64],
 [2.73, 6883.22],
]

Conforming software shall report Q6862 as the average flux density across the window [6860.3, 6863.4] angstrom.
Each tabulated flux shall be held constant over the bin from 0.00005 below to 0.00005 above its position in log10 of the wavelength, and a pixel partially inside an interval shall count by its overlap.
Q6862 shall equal 2.55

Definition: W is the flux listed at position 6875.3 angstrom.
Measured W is 2.42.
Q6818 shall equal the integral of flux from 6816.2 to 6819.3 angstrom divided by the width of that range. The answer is 2.59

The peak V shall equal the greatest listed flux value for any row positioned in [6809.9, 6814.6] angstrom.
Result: 2.84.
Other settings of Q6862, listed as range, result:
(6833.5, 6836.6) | 2.43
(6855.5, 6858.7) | 2.72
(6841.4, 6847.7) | 2.53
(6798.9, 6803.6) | 2.57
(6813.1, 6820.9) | 2.55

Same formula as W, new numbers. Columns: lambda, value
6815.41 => 2.59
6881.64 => 2.63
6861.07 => 2.48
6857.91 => 2.82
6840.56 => 2.35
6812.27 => 2.84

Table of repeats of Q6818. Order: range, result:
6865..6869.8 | 2.61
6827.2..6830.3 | 2.61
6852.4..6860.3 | 2.66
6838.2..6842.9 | 2.51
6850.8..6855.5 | 2.51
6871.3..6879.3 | 2.52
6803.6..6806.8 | 2.67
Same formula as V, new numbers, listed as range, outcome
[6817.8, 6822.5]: 2.52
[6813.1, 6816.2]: 2.59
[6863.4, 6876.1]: 2.72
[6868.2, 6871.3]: 2.69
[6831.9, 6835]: 2.8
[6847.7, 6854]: 2.6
